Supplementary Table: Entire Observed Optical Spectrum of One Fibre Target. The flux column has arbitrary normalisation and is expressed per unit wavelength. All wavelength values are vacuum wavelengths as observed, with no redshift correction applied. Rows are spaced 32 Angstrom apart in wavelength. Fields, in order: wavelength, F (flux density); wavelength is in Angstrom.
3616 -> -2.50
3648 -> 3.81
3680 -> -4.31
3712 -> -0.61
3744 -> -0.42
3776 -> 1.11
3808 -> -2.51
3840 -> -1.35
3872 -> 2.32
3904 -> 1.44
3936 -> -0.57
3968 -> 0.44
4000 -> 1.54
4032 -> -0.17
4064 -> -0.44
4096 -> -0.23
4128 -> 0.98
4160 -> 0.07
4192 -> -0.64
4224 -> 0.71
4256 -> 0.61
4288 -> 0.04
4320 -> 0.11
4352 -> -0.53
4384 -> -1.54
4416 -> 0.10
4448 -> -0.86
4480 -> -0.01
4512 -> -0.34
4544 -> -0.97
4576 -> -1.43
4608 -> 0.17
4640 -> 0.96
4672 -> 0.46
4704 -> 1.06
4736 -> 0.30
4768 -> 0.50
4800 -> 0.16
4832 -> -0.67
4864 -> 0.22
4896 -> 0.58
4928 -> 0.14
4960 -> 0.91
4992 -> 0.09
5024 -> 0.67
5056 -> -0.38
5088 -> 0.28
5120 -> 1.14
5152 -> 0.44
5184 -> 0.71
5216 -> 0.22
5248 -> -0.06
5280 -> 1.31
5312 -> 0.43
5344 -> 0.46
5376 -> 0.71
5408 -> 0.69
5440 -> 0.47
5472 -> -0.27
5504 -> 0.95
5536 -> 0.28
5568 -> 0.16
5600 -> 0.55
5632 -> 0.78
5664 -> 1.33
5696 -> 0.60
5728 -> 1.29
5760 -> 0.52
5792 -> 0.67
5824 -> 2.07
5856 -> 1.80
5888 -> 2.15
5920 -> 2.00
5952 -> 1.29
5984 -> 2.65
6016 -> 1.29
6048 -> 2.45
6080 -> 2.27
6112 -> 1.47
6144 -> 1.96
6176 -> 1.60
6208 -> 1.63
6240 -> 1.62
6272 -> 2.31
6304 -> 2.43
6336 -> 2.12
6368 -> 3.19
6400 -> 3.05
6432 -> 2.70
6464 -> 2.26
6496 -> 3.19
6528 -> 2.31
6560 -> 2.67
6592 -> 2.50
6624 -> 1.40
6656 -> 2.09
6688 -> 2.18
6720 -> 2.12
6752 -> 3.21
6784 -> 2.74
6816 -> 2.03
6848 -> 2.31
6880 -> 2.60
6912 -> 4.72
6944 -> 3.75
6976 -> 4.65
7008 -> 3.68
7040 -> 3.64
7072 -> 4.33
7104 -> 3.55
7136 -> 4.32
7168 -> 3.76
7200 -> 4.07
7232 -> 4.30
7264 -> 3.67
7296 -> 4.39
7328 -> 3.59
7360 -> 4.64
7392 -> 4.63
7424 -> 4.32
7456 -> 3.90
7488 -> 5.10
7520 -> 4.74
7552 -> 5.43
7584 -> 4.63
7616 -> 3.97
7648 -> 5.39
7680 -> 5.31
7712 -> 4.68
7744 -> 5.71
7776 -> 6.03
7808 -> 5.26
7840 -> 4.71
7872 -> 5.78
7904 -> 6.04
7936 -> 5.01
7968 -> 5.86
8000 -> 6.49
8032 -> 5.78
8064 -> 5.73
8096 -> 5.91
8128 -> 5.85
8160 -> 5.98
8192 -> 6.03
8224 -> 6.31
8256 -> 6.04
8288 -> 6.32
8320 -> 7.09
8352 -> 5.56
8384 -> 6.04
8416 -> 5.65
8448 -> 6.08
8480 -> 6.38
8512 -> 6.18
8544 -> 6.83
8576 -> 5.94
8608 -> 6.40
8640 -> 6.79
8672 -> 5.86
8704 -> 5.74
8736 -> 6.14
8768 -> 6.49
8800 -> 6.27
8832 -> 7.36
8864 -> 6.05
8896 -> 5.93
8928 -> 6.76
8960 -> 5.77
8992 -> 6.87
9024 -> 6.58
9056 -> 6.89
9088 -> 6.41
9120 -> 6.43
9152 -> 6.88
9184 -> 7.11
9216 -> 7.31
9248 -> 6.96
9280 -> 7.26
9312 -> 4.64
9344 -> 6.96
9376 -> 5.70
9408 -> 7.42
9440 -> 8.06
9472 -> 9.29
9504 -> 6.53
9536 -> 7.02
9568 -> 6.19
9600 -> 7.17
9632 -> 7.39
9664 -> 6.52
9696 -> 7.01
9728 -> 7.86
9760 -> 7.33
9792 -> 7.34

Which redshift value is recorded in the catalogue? 0.73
